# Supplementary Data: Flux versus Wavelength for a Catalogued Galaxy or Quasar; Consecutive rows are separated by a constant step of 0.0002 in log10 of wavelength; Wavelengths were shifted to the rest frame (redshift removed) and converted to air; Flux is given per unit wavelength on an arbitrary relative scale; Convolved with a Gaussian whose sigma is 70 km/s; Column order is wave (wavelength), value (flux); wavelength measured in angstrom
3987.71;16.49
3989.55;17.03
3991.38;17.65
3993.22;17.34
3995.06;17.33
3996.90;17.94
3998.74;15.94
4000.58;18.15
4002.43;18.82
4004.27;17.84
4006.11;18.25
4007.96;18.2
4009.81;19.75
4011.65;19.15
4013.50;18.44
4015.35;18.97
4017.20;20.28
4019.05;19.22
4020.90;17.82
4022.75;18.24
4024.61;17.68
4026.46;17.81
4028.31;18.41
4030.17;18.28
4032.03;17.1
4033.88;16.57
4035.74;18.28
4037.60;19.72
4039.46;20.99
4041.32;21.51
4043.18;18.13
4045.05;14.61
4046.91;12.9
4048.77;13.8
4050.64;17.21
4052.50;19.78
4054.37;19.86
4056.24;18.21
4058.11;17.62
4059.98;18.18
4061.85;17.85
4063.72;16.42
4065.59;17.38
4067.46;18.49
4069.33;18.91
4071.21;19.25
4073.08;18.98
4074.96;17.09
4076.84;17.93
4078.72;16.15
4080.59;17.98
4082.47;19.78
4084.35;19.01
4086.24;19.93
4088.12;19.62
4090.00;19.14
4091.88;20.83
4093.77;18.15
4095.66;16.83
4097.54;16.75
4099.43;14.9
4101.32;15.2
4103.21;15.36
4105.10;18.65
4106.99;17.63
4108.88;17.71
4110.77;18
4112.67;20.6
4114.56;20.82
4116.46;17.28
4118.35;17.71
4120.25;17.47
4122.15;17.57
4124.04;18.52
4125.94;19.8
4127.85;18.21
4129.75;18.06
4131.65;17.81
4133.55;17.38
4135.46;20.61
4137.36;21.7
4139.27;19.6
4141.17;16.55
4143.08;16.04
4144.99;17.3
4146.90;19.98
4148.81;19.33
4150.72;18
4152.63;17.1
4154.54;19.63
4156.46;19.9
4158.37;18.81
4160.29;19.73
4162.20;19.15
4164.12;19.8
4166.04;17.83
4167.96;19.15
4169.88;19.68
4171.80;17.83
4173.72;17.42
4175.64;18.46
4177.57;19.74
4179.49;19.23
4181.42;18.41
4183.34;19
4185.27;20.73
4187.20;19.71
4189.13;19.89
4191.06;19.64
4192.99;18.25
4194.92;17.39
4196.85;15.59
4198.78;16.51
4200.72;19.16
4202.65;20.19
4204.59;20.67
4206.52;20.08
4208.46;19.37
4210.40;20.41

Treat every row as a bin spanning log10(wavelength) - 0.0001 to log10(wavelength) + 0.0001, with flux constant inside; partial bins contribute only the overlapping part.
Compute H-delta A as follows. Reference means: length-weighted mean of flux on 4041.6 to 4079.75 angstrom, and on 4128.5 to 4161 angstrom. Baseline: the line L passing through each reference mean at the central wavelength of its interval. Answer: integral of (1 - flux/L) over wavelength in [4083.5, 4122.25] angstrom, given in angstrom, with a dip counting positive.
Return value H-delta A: 0.05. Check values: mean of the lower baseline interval 17.5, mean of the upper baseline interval 18.7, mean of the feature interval 18.1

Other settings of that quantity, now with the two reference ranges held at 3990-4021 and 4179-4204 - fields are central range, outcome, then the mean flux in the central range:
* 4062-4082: 0.6 angstrom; 17.9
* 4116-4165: 0.1 angstrom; 18.6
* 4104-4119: 0.0 angstrom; 18.5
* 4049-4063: 0.2 angstrom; 18.1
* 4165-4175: 0.2 angstrom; 18.4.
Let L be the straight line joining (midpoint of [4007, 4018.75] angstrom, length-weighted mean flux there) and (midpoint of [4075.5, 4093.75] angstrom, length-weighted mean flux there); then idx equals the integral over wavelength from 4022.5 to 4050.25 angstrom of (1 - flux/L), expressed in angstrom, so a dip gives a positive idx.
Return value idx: 2.1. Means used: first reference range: 19.1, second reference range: 18.9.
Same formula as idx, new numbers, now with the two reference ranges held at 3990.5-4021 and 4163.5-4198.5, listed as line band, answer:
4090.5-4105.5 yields 1.16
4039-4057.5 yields 0.80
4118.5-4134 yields 0.40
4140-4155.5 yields 0.52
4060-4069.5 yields 0.36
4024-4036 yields 0.43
